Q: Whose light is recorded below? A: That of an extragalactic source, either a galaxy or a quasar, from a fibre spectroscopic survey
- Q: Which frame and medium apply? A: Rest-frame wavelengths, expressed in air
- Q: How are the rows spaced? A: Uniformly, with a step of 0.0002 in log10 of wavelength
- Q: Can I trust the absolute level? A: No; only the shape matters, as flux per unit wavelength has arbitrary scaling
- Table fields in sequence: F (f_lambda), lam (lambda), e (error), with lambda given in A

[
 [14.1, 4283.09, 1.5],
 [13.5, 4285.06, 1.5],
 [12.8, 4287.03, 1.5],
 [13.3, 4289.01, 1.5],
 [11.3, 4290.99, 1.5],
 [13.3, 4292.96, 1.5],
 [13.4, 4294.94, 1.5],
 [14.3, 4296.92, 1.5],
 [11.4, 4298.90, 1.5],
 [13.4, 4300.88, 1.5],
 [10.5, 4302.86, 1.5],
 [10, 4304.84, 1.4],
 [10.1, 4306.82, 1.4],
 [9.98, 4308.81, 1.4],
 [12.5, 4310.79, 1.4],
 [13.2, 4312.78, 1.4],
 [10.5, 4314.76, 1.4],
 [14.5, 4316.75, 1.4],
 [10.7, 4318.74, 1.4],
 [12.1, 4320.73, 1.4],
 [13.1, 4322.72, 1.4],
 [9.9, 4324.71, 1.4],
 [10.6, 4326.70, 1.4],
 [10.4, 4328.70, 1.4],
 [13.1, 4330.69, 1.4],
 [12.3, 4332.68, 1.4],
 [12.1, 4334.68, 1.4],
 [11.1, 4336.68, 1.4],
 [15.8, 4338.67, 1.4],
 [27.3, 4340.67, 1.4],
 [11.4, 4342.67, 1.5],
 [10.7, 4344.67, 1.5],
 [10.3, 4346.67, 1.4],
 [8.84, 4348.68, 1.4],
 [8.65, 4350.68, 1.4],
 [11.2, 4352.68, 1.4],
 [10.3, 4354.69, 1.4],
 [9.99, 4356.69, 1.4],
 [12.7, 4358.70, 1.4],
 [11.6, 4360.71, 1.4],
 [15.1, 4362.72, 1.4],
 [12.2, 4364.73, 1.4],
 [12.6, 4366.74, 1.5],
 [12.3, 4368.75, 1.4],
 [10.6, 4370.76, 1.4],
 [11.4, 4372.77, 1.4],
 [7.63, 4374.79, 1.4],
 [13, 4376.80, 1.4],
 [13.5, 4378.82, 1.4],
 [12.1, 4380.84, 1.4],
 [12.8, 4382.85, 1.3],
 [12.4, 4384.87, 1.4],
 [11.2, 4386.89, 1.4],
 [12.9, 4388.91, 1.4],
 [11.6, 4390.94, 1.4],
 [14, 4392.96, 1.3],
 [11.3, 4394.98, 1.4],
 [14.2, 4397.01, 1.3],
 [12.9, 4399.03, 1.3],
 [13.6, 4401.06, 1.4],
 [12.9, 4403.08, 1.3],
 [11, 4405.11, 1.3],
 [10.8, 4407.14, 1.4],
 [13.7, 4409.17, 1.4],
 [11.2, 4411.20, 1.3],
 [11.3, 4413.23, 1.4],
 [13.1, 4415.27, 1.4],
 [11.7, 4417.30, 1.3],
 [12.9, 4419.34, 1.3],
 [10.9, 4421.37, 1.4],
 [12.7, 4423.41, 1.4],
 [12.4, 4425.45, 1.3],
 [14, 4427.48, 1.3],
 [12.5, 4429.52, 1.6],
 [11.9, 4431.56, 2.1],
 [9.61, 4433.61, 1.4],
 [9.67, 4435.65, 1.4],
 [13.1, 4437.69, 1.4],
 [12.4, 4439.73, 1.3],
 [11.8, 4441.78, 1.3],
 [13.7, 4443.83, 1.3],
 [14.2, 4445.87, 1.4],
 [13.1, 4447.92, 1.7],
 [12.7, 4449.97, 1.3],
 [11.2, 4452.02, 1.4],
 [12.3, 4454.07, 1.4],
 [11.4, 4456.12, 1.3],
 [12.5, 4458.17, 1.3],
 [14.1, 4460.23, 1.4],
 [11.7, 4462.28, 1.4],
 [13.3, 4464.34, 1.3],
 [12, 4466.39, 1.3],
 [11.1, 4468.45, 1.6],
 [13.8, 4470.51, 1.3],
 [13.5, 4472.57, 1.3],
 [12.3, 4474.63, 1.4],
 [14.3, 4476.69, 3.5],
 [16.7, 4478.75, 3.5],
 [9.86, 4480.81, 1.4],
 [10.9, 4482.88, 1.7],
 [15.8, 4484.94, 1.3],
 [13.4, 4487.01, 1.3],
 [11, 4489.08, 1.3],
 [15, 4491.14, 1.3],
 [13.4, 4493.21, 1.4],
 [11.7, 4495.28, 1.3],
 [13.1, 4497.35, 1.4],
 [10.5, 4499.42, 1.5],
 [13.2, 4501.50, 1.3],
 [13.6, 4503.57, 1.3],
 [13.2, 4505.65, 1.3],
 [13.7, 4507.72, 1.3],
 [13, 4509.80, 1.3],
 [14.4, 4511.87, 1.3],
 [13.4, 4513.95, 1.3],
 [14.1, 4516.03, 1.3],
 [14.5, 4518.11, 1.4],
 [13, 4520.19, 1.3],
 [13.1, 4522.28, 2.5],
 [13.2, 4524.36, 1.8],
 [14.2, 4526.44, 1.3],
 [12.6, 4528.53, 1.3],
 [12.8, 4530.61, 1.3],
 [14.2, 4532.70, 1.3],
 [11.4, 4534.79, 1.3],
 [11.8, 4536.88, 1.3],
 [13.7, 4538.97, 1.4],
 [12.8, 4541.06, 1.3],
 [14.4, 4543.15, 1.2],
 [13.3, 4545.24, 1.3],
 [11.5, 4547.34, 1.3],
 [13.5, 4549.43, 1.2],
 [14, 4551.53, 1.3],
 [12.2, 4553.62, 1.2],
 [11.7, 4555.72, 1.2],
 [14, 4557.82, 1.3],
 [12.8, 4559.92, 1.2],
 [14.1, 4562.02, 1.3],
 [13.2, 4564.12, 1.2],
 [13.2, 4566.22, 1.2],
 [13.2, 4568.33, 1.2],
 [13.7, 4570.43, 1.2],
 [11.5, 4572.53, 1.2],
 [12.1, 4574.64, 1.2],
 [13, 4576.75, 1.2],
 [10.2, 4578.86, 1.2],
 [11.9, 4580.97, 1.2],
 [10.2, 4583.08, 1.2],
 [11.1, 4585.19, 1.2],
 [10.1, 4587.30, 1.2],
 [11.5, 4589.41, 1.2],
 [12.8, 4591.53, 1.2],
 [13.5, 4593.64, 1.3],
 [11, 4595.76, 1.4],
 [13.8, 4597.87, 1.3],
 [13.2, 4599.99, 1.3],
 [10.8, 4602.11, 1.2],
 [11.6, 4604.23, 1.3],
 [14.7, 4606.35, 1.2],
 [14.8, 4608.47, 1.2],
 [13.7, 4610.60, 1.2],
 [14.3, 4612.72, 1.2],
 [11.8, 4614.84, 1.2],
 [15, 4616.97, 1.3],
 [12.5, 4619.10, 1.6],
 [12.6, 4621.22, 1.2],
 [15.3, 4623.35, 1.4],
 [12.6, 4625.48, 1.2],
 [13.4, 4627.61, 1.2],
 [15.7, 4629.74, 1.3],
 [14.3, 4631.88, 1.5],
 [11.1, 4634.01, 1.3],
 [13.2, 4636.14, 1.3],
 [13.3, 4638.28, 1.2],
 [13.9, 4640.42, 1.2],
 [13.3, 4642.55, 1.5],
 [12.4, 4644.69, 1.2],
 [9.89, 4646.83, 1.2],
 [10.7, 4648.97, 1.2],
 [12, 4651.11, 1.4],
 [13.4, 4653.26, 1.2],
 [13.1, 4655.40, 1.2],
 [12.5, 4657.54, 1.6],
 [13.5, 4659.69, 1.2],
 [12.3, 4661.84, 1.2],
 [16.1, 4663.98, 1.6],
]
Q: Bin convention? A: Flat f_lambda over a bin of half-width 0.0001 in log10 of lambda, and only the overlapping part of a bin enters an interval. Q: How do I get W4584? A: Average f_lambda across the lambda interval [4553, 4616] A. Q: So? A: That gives 12.5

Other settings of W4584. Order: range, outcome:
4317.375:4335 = 11.6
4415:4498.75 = 12.6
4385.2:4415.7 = 12.4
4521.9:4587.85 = 12.7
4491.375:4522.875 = 13.2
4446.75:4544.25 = 13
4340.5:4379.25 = 11.7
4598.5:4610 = 13.1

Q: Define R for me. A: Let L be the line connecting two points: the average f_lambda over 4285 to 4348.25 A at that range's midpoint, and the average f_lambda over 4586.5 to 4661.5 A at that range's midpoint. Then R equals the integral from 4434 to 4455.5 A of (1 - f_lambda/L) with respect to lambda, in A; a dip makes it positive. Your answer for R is 0.5 A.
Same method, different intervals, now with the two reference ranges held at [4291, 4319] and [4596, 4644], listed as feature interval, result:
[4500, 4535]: -1.3 A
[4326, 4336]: 0.3 A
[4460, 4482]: -0.3 A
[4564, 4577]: 0.3 A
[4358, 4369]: -0.5 A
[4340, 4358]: 0.6 A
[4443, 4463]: -0.1 A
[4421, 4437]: 1.0 A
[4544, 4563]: 0.1 A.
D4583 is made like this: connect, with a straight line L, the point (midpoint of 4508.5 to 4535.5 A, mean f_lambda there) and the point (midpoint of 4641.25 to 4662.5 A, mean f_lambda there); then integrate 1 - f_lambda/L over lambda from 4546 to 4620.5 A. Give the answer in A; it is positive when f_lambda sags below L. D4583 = 1.5 A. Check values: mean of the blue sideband 13.4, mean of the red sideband 12.3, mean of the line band 12.6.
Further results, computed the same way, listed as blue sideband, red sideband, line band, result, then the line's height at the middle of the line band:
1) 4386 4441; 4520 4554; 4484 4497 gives -0.6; 12.7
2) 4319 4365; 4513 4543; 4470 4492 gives -0.6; 13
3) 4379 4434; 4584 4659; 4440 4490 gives -1.3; 12.5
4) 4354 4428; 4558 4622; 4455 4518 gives -3.2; 12.4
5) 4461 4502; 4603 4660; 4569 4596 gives 2.6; 13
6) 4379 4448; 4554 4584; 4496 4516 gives -1.2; 12.4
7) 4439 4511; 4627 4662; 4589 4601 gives 0.1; 12.8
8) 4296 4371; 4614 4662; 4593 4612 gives -0.2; 12.9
